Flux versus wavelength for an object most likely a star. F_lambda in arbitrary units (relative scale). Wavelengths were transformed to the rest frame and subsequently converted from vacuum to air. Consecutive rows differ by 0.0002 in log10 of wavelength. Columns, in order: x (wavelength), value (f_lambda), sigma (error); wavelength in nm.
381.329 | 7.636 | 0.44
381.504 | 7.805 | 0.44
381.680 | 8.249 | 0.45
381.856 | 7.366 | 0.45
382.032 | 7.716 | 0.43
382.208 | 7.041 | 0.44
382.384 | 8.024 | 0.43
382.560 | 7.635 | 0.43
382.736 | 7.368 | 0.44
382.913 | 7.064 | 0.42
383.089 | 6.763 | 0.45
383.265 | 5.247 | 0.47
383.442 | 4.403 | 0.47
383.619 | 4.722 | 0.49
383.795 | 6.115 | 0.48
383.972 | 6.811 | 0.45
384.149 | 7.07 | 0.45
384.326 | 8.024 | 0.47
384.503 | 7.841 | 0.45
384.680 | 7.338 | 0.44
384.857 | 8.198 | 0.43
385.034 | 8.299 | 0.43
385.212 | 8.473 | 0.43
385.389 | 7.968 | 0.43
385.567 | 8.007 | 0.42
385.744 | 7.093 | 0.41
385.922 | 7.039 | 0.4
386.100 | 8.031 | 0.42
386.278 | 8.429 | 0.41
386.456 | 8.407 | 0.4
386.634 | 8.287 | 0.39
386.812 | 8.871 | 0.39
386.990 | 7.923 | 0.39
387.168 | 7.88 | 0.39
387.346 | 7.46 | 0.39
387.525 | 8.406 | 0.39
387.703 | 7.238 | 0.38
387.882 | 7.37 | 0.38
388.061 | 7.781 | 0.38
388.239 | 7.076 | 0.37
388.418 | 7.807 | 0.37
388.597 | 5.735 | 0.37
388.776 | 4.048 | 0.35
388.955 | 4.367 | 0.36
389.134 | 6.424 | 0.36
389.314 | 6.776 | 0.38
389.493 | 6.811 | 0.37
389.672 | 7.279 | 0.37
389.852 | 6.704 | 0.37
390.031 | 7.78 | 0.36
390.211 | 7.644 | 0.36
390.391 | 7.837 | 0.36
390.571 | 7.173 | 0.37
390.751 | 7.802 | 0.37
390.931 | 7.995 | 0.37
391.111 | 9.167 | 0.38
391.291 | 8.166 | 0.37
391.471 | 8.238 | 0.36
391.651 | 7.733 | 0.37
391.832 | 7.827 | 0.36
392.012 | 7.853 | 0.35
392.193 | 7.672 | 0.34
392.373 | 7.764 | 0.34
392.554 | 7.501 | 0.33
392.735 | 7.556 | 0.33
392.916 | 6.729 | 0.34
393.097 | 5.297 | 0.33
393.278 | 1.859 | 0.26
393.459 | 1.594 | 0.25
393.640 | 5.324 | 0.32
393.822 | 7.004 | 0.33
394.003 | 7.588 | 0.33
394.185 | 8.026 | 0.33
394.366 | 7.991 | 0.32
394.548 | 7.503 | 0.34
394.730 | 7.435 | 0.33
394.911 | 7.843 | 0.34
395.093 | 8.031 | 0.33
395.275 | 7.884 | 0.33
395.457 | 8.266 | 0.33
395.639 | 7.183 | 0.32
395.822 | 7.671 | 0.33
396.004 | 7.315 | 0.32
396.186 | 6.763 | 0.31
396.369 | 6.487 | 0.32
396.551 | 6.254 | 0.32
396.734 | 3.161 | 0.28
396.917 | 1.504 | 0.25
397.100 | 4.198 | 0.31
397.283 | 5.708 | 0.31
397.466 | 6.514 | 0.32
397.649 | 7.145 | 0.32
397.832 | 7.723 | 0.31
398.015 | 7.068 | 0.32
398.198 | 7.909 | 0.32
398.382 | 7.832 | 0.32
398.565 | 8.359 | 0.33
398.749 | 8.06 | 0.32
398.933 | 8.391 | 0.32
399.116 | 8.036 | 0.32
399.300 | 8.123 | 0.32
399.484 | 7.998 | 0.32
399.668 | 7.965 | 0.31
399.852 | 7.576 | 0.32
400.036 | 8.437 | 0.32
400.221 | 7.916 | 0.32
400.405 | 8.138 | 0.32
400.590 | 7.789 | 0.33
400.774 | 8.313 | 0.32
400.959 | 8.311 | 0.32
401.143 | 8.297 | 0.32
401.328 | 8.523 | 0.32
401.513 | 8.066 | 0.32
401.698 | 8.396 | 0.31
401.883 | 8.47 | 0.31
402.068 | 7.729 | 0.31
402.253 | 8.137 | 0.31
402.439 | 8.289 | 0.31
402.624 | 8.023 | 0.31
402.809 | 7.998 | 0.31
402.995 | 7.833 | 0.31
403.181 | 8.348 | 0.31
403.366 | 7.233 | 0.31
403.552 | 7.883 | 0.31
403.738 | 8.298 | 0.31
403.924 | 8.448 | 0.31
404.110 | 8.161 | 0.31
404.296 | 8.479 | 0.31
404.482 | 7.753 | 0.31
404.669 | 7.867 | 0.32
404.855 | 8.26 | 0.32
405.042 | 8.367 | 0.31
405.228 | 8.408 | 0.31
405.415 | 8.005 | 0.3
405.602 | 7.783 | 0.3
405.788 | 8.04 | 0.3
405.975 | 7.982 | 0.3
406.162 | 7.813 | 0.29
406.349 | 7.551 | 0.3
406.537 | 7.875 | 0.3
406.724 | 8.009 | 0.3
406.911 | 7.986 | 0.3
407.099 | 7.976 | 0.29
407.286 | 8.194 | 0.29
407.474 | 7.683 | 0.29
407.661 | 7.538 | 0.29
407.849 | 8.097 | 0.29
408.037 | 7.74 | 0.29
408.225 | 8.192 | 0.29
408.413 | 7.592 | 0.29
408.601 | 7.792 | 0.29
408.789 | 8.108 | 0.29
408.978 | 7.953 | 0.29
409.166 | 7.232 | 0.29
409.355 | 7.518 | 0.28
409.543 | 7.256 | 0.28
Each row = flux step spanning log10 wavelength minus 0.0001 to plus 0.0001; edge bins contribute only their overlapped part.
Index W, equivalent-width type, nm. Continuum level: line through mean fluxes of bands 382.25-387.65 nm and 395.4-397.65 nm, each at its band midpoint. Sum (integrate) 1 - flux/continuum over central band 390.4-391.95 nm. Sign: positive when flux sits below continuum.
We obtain -0.322 nm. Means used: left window 7.44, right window 5.93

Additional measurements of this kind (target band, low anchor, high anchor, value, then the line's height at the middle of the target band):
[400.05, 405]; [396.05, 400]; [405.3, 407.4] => -0.47 nm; 7.43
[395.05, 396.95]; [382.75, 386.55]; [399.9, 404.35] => 0.31 nm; 7.81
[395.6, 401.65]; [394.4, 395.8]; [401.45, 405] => 0.50 nm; 7.89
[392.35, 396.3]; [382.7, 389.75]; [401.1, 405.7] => 0.42 nm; 7.61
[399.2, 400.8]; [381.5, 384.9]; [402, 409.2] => -0.06 nm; 7.73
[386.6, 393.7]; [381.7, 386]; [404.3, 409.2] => 0.35 nm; 7.38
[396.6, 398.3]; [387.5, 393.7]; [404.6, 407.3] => 0.39 nm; 7.37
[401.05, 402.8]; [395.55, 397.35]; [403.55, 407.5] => -0.28 nm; 7.08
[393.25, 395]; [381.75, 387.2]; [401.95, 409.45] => 0.29 nm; 7.65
